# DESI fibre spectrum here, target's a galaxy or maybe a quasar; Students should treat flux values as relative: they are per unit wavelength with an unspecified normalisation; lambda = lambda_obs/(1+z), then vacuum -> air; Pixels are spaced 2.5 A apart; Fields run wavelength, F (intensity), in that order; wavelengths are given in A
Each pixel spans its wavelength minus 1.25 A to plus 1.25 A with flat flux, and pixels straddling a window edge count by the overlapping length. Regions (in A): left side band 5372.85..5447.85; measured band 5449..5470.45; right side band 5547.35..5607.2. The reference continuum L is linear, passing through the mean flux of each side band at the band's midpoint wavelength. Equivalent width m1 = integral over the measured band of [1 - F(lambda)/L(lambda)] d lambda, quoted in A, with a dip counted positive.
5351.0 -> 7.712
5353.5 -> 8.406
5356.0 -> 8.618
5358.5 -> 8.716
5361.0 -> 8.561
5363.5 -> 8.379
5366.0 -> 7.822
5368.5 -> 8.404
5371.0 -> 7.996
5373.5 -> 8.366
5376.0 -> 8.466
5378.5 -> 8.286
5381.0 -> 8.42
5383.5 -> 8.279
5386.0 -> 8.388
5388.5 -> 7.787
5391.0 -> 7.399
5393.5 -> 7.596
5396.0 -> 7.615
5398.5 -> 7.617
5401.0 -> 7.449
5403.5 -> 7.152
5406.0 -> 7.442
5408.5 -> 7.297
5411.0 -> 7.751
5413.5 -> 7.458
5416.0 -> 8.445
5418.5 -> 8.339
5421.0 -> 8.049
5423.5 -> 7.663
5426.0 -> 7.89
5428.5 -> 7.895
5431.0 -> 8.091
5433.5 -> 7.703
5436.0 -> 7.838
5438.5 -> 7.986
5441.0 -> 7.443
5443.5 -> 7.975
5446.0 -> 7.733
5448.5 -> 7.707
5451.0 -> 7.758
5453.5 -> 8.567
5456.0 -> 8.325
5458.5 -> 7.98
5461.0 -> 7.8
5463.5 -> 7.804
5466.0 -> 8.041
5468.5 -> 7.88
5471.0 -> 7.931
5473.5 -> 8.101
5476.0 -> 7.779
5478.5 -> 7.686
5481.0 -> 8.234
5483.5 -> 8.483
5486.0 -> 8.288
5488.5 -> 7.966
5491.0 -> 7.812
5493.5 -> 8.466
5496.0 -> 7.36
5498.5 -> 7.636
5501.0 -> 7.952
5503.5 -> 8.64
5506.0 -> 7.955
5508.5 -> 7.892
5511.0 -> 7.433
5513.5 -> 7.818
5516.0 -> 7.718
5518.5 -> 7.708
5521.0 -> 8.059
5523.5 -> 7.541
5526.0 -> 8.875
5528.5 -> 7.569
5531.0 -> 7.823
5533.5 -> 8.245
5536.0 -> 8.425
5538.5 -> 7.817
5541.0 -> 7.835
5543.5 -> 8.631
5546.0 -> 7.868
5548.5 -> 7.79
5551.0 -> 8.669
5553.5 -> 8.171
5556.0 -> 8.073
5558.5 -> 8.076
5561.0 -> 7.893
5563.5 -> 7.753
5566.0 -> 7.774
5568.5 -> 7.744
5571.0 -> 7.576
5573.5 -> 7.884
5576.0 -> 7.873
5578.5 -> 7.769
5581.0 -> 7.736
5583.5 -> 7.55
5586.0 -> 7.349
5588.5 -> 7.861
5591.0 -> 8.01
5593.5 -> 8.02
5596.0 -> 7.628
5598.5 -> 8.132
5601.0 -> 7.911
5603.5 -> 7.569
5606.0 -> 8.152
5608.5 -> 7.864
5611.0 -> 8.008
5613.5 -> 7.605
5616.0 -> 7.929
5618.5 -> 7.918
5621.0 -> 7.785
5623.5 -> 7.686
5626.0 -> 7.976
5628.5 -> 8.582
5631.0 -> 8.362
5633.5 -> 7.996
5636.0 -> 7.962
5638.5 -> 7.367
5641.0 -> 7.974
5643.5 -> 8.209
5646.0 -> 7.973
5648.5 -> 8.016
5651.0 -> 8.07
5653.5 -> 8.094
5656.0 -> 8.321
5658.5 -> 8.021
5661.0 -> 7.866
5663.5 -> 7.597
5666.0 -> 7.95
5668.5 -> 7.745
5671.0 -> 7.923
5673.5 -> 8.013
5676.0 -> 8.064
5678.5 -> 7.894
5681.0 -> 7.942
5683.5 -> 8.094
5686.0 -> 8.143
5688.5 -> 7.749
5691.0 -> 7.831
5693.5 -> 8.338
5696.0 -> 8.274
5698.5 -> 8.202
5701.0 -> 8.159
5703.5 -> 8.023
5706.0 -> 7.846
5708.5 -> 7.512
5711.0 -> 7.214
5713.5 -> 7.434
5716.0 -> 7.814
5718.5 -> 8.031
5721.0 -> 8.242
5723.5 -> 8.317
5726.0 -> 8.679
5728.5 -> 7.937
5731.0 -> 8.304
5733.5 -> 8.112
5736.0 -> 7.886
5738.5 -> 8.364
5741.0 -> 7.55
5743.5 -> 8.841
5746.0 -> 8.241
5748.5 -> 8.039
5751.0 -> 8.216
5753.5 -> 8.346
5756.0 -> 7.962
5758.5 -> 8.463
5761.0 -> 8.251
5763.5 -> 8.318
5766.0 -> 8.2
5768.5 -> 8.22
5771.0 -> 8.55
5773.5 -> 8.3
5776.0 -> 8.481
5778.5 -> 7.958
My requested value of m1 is -0.40 A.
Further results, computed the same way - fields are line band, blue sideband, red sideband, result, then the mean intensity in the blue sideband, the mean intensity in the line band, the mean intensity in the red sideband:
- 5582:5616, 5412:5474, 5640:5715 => 0.52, 7.93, 7.82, 7.95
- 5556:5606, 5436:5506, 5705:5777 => 1.39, 7.97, 7.81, 8.13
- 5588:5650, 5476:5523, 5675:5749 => 0.41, 7.94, 7.94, 8.04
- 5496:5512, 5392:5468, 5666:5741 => -0.04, 7.81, 7.88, 7.99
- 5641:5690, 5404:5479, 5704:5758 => 0.16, 7.87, 7.98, 8.05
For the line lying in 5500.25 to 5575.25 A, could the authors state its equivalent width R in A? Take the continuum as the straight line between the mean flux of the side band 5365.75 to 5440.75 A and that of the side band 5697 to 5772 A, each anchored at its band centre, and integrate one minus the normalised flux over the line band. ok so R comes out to 0.06 A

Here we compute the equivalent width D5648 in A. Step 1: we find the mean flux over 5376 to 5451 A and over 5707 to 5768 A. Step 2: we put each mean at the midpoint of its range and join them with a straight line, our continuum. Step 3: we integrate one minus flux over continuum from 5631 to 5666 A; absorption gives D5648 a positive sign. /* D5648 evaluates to 0.2 A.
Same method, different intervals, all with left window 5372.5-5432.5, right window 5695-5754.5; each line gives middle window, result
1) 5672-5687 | 0.0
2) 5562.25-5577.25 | 0.4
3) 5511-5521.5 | 0.2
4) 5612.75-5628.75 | 0.2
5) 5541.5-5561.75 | -0.5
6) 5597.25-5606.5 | 0.1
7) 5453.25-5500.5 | -0.4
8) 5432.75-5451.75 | 0.3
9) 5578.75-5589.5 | 0.5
